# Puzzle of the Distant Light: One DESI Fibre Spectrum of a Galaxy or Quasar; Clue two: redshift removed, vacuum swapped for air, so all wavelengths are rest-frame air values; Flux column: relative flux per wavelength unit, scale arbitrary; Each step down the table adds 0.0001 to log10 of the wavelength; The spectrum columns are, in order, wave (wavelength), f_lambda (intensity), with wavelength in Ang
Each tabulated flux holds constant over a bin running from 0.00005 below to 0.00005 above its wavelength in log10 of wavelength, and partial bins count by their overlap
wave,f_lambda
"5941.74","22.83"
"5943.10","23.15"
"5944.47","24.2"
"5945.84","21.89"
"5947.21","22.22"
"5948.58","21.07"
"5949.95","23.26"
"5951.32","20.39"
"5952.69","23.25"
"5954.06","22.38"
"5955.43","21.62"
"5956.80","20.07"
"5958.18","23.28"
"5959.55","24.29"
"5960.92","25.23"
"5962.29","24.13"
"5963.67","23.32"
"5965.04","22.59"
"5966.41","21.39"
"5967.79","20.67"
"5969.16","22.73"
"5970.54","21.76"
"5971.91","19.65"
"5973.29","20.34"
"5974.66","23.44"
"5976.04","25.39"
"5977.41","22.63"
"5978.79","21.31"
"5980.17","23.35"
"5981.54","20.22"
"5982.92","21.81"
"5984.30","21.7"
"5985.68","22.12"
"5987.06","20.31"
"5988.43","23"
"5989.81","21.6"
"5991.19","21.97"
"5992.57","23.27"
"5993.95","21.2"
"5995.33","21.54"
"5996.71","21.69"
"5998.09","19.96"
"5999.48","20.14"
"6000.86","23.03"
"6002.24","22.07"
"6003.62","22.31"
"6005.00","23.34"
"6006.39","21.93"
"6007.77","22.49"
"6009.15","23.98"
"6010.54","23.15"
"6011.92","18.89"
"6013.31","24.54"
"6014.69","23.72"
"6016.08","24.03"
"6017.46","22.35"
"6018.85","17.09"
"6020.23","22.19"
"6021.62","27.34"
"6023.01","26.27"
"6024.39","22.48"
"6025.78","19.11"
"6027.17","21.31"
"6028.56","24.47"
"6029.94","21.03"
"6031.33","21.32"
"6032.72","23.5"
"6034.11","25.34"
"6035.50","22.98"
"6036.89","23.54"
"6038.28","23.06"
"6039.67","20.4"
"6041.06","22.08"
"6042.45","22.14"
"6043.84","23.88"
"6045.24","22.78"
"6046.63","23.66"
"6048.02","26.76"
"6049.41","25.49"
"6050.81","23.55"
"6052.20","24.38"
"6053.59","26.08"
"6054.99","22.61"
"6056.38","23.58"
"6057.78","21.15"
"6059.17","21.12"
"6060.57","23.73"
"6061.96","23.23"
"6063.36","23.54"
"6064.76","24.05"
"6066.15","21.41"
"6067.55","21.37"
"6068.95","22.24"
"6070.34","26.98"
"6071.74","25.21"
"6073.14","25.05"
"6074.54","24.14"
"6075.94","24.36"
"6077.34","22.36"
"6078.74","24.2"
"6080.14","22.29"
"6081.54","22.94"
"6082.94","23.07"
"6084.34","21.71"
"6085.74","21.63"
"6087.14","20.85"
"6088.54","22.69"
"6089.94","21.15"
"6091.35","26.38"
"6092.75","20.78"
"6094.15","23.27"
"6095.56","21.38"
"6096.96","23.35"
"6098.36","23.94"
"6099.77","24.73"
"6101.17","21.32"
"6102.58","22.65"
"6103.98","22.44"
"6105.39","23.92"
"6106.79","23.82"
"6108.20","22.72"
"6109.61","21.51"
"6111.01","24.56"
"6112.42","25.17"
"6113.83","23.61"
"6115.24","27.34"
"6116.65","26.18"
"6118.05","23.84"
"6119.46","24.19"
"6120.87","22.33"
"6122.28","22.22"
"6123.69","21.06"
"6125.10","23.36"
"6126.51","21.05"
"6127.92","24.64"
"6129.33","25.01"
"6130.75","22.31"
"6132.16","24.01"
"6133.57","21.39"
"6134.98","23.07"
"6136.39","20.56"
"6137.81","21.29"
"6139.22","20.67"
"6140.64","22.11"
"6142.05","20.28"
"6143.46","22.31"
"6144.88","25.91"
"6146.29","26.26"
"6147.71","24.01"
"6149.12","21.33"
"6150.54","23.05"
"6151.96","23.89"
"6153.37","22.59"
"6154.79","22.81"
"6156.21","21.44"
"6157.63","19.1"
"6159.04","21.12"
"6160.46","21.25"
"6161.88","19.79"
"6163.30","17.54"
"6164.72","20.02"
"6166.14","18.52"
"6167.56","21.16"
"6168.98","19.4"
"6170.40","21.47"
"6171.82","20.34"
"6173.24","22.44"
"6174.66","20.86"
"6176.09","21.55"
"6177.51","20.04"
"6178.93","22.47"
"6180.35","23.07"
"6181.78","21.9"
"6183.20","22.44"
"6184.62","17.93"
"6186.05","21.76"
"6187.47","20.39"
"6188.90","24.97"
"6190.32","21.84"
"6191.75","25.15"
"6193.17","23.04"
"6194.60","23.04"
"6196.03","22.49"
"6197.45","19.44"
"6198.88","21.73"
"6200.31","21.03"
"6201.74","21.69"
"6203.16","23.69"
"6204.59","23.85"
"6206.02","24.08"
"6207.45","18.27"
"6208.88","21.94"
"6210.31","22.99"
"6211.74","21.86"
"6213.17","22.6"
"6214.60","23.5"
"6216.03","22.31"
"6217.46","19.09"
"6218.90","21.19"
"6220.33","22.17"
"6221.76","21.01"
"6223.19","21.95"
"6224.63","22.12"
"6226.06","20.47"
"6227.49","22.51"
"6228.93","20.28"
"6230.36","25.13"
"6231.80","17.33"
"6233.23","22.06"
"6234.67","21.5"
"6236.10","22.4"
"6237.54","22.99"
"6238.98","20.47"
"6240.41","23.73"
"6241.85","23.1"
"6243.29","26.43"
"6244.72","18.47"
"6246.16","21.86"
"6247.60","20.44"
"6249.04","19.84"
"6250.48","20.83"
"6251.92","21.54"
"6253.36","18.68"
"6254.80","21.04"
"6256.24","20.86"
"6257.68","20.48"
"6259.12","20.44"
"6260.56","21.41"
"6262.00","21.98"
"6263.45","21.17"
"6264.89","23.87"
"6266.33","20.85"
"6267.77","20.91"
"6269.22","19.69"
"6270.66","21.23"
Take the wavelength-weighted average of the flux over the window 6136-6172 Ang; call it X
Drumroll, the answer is 21.5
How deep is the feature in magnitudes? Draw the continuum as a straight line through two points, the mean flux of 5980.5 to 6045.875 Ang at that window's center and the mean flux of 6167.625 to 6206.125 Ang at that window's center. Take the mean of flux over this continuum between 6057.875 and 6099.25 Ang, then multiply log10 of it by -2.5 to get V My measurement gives -0.042 mag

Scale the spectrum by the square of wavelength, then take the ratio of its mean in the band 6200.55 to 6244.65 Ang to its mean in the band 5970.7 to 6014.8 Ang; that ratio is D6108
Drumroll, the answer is 1.08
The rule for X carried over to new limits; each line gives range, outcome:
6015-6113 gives 23.1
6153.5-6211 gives 21.5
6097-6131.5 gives 23.5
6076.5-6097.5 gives 22.5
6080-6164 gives 22.7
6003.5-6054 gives 23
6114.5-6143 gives 22.8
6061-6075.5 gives 23.7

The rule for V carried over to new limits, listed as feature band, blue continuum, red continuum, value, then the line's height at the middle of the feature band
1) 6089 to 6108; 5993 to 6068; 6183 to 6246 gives -0.03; 22.5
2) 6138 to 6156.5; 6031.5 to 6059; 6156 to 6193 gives -0.06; 21.6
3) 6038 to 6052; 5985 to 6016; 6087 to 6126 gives -0.04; 22.6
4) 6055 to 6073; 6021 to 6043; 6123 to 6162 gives -0.02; 22.7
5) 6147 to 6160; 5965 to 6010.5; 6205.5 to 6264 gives -0.02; 21.7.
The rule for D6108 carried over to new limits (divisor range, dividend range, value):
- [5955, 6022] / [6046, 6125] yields 1.09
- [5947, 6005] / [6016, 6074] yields 1.07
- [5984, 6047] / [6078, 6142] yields 1.06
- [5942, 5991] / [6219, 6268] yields 1.06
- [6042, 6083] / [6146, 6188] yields 0.93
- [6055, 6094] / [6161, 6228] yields 0.97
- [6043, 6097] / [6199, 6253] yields 0.98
